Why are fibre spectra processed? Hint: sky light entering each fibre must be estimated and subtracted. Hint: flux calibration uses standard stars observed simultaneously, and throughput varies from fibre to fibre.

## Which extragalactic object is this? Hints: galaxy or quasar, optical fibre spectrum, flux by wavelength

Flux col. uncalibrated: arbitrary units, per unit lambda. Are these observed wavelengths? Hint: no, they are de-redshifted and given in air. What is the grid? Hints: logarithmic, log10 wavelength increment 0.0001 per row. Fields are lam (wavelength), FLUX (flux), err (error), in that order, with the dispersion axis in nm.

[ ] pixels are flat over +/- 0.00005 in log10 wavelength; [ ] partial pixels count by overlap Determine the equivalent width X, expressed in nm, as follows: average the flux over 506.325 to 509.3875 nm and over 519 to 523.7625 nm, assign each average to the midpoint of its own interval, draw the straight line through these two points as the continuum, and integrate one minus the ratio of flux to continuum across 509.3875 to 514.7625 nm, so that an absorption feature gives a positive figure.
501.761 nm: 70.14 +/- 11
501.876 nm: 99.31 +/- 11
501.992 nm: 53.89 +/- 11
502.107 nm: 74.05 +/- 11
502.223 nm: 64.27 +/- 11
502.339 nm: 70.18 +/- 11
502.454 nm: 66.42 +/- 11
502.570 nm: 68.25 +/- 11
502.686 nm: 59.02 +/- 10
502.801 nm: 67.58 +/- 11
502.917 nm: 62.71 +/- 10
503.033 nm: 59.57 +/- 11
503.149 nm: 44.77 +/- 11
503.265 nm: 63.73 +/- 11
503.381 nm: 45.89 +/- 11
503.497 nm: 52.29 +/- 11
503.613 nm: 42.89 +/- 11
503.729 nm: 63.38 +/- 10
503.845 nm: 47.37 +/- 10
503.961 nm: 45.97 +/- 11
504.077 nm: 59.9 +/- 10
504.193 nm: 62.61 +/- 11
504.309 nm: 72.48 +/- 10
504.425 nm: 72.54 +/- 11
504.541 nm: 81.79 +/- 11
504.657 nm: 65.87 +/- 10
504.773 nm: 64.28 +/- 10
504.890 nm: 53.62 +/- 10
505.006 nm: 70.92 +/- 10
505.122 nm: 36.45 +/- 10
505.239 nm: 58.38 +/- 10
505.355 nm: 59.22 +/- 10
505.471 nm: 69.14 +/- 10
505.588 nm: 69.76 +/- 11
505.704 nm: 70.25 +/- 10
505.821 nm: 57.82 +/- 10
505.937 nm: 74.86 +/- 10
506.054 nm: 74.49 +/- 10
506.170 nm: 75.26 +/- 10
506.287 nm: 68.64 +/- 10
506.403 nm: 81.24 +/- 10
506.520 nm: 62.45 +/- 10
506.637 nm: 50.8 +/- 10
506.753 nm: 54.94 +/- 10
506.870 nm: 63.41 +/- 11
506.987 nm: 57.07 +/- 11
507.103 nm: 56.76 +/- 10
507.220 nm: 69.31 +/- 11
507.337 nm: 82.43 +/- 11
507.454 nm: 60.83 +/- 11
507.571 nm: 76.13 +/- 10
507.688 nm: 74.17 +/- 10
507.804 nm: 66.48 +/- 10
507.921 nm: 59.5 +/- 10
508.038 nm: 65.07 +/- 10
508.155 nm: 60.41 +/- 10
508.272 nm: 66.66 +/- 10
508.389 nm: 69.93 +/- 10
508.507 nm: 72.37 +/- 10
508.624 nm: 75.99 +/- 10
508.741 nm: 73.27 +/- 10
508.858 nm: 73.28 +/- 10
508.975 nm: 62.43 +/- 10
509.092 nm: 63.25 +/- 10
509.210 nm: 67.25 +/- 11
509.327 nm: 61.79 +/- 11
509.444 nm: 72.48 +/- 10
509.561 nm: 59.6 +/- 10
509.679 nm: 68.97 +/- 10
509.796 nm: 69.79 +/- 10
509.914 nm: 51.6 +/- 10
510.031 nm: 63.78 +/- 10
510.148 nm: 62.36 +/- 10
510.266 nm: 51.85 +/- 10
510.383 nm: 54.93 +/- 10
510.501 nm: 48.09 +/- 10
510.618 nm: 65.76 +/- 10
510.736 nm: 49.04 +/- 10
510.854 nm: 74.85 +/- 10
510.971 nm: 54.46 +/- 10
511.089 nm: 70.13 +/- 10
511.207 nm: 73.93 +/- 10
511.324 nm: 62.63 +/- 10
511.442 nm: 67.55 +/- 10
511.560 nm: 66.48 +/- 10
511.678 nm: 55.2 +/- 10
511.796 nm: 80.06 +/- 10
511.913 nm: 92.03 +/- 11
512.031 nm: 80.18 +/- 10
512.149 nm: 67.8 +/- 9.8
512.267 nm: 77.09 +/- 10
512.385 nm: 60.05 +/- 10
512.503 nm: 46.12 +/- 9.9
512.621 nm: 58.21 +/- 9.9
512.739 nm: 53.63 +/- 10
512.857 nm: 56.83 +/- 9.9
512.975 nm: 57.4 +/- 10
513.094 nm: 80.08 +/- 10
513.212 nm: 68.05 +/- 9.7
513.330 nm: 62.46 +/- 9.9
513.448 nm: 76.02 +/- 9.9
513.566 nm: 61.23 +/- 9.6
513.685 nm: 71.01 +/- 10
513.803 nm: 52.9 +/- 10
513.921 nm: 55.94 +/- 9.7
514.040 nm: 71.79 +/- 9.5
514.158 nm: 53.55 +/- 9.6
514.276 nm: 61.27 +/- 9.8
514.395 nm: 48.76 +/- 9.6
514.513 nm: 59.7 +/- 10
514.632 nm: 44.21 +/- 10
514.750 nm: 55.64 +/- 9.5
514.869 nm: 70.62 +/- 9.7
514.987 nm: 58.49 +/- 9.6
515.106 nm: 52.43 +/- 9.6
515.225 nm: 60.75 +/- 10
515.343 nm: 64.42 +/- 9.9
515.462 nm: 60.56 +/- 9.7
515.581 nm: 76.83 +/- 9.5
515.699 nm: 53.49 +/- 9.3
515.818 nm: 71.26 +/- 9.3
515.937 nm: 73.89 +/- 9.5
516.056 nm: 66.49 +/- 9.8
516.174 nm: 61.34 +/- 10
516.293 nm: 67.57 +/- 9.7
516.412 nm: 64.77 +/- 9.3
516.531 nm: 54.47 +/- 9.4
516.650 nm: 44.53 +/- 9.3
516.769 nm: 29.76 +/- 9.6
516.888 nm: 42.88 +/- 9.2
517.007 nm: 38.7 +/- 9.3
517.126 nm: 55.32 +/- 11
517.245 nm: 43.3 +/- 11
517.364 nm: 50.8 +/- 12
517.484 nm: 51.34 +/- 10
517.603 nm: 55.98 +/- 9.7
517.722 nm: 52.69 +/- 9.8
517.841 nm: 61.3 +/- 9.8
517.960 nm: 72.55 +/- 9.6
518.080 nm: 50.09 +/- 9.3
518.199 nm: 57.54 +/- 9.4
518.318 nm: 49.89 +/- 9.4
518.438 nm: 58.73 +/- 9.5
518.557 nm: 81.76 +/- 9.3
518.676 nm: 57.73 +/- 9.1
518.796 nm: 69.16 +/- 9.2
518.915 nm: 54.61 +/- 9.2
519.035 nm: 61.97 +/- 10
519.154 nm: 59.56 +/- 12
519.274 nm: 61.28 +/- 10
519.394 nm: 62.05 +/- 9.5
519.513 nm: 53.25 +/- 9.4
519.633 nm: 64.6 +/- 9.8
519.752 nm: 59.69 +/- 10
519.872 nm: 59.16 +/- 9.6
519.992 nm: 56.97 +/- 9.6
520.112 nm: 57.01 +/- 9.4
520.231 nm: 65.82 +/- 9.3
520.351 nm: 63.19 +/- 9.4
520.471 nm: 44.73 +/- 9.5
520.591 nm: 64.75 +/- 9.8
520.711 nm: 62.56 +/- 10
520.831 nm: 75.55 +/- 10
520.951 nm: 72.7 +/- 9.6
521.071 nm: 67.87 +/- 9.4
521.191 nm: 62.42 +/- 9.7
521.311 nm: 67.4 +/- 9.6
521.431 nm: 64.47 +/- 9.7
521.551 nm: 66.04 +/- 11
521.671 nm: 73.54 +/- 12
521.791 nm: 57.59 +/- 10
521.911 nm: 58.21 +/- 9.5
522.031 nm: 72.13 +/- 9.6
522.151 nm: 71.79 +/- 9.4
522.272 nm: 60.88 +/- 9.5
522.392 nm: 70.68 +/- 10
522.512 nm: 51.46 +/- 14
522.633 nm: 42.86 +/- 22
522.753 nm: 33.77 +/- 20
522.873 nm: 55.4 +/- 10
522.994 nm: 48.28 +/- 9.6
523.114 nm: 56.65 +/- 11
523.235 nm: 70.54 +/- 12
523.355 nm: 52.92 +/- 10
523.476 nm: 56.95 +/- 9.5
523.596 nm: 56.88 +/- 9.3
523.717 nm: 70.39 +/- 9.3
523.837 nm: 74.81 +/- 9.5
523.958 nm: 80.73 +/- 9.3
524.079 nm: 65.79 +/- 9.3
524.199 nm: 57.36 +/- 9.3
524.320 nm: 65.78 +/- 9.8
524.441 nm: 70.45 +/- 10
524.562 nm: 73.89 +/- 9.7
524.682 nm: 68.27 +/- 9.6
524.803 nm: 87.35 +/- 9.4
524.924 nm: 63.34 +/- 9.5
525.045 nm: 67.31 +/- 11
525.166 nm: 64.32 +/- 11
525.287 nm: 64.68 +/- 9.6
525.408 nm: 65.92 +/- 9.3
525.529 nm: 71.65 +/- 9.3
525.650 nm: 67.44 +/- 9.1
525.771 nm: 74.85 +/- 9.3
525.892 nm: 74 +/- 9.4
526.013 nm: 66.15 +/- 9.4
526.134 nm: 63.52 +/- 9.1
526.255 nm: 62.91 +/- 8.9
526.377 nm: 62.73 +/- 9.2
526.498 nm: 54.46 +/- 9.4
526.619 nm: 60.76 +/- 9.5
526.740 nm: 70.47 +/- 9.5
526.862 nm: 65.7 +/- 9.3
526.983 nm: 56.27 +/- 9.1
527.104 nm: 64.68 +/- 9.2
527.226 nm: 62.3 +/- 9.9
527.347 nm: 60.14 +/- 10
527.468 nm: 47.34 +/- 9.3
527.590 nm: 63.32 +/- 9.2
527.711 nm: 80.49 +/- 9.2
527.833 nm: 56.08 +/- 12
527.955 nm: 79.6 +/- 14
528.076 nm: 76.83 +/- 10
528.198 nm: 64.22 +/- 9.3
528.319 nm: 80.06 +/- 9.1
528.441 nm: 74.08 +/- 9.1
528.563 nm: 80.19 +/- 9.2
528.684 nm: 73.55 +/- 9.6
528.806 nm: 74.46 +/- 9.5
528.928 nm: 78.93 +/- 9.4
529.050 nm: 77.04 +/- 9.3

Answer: 0.14 nm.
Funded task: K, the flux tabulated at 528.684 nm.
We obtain 73.55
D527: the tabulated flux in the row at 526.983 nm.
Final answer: 56.27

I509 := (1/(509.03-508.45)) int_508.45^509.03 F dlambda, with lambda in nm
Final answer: 71.6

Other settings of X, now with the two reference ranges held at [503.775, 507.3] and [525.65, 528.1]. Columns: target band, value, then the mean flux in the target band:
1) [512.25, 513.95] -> 0.052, 62.2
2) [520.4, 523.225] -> 0.157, 61.1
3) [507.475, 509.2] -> -0.119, 68.3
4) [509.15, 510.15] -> -0.005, 64.3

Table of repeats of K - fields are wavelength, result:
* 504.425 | 72.54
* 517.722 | 52.69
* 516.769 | 29.76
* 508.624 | 75.99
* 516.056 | 66.49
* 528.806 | 74.46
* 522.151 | 71.79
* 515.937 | 73.89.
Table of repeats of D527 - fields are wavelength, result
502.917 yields 62.71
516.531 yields 54.47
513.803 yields 52.9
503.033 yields 59.57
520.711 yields 62.56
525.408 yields 65.92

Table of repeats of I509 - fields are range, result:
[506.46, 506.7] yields 56.7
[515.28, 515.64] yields 67.2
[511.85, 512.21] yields 80.1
